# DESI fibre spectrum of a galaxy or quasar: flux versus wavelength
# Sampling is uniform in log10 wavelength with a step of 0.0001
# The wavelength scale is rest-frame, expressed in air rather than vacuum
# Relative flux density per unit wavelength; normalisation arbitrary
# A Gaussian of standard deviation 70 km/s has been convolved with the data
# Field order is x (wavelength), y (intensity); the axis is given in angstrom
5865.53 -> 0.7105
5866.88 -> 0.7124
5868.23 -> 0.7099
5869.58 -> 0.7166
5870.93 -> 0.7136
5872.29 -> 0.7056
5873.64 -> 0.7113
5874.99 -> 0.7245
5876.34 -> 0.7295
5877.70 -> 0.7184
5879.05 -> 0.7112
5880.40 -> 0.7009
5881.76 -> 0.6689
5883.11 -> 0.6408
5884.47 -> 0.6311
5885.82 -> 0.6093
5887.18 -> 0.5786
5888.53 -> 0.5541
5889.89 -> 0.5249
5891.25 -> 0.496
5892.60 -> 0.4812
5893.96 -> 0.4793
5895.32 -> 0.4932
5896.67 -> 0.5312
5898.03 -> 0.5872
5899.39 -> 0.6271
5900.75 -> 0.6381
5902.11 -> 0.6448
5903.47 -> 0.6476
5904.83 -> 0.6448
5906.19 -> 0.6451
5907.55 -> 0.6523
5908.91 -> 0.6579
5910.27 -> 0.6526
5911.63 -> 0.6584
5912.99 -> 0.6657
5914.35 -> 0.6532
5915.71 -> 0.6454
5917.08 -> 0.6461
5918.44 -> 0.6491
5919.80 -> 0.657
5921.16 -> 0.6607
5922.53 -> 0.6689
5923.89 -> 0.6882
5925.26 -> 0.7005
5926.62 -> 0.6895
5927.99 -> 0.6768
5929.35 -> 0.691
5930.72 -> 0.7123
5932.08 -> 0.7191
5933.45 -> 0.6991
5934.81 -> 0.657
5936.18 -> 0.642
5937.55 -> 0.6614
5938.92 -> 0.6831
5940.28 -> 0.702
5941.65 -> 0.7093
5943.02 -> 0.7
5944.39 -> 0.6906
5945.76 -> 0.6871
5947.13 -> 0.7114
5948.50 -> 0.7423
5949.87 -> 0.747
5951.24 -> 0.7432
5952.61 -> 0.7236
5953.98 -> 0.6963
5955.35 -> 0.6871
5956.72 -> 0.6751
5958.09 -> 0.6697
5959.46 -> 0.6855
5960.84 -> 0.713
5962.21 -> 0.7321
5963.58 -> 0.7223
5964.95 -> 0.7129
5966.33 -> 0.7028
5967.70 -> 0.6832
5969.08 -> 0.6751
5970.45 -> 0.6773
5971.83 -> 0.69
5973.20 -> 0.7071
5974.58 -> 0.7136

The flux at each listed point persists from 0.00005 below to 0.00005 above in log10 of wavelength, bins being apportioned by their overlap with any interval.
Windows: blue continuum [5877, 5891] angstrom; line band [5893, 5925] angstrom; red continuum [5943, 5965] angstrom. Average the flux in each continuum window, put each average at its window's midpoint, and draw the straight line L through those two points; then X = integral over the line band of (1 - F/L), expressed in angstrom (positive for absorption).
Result 1.4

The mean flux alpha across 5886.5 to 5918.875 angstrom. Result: 0.602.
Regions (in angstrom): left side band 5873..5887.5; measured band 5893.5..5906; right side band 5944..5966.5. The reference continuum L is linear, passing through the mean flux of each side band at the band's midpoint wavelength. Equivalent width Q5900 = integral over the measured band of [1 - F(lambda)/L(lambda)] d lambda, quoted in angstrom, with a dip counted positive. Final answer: 1.70 angstrom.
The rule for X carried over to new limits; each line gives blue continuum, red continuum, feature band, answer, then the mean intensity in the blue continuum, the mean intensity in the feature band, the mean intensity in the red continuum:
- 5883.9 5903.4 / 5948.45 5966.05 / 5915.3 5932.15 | -1.13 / 0.565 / 0.676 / 0.71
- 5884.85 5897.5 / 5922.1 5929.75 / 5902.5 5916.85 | -0.91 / 0.531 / 0.652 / 0.686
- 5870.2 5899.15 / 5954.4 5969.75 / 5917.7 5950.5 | -1.03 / 0.619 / 0.689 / 0.696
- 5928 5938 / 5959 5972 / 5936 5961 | -0.29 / 0.683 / 0.699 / 0.7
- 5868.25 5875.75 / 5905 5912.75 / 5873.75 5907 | 3.40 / 0.714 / 0.615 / 0.654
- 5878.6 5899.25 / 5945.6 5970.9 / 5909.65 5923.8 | -0.62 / 0.579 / 0.657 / 0.705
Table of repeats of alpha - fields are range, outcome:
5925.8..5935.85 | 0.691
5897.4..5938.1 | 0.661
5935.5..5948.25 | 0.689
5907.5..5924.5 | 0.658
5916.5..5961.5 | 0.691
